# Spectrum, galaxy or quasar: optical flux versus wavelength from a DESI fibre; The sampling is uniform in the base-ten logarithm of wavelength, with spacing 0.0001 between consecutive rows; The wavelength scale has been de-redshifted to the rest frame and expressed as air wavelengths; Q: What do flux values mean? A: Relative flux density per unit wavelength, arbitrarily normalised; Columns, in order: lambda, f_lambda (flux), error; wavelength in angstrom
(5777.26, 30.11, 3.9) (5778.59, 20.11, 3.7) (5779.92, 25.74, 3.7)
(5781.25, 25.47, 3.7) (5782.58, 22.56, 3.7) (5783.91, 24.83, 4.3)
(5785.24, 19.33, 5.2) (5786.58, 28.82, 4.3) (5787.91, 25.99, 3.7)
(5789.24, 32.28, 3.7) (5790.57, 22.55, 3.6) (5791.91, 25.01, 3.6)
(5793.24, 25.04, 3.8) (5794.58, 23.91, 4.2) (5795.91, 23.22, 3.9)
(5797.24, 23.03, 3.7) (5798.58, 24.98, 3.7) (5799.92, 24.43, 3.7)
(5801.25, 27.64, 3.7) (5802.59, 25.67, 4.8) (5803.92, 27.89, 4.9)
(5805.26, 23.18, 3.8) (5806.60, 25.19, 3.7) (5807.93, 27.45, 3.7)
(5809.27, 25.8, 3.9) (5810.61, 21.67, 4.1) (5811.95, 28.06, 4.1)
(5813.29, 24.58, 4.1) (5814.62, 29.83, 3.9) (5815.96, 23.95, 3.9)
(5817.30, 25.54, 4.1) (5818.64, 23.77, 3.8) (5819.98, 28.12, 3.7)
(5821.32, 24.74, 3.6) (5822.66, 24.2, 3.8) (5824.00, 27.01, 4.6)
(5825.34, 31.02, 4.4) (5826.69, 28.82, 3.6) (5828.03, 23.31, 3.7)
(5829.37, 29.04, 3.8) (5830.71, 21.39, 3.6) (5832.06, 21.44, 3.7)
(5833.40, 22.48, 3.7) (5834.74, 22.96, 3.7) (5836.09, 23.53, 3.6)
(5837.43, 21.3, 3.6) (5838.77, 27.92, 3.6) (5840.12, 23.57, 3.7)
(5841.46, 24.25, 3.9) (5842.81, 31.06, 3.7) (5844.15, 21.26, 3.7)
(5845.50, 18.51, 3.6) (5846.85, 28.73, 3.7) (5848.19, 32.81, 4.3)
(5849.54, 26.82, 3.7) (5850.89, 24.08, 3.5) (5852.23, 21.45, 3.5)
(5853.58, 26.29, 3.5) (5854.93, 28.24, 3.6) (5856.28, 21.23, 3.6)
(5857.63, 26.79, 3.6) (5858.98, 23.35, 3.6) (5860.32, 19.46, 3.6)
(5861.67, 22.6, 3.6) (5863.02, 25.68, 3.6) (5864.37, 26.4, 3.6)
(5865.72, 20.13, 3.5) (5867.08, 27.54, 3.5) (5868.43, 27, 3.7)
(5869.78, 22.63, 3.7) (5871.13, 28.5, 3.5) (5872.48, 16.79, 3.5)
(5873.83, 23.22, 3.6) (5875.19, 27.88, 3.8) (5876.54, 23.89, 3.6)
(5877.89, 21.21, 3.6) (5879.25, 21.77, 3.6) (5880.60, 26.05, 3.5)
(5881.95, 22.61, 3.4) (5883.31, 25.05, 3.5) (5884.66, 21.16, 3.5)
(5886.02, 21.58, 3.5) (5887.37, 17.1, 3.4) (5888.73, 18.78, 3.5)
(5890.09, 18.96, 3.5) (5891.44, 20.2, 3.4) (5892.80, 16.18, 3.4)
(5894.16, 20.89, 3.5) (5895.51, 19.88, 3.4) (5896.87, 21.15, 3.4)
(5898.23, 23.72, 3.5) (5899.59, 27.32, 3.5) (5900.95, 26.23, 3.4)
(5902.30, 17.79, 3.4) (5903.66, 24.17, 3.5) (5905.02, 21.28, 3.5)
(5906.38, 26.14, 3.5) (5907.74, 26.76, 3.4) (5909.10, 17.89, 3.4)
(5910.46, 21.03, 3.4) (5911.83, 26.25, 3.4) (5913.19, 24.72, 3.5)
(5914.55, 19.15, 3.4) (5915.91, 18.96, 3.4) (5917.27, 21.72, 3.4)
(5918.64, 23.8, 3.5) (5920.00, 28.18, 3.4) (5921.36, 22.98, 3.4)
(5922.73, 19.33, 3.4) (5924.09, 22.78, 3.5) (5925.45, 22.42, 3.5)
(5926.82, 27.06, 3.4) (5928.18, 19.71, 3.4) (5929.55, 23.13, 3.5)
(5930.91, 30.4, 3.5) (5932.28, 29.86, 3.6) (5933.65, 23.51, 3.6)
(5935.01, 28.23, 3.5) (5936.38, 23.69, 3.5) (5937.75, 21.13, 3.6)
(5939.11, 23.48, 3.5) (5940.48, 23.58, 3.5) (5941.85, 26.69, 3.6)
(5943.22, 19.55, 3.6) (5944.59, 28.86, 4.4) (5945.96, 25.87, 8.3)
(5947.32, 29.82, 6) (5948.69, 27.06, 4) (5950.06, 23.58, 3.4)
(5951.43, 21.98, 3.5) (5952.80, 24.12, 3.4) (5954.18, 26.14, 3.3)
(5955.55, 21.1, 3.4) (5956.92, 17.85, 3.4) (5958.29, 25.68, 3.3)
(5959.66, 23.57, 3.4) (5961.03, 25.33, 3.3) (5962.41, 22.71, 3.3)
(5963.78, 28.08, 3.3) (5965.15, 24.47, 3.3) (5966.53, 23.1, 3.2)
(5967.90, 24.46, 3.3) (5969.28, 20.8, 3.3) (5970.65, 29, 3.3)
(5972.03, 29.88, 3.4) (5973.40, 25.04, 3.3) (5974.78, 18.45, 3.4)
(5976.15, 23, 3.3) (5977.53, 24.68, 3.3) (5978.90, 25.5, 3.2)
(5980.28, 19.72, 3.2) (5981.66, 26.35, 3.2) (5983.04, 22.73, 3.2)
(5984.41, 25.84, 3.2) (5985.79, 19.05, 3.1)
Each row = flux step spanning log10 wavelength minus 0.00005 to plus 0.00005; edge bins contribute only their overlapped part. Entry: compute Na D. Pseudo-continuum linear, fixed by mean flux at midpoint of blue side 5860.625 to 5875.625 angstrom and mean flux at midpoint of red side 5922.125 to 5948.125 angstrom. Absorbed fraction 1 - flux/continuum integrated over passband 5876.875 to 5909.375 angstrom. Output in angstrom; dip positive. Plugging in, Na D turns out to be 3.3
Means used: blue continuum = 24.2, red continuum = 24.7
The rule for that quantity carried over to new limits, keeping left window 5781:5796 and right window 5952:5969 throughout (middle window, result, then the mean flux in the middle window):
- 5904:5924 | 1.1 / 22.7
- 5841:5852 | -0.5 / 25.8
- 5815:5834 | -0.5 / 25.4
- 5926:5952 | -1.3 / 25.1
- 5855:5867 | 0.4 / 23.7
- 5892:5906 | 1.3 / 21.9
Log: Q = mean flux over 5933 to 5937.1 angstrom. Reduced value 25.1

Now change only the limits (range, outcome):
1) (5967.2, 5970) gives 22.7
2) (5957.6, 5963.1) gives 24.3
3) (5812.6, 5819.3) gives 25.6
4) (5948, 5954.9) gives 24.5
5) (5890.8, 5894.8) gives 19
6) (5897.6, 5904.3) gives 23.9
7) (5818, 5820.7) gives 25.9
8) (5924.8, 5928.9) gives 23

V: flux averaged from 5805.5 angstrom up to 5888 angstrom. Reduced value 24.6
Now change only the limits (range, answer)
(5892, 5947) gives 23.4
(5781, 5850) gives 25.3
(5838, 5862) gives 24.9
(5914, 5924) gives 22.1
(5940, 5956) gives 24.9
